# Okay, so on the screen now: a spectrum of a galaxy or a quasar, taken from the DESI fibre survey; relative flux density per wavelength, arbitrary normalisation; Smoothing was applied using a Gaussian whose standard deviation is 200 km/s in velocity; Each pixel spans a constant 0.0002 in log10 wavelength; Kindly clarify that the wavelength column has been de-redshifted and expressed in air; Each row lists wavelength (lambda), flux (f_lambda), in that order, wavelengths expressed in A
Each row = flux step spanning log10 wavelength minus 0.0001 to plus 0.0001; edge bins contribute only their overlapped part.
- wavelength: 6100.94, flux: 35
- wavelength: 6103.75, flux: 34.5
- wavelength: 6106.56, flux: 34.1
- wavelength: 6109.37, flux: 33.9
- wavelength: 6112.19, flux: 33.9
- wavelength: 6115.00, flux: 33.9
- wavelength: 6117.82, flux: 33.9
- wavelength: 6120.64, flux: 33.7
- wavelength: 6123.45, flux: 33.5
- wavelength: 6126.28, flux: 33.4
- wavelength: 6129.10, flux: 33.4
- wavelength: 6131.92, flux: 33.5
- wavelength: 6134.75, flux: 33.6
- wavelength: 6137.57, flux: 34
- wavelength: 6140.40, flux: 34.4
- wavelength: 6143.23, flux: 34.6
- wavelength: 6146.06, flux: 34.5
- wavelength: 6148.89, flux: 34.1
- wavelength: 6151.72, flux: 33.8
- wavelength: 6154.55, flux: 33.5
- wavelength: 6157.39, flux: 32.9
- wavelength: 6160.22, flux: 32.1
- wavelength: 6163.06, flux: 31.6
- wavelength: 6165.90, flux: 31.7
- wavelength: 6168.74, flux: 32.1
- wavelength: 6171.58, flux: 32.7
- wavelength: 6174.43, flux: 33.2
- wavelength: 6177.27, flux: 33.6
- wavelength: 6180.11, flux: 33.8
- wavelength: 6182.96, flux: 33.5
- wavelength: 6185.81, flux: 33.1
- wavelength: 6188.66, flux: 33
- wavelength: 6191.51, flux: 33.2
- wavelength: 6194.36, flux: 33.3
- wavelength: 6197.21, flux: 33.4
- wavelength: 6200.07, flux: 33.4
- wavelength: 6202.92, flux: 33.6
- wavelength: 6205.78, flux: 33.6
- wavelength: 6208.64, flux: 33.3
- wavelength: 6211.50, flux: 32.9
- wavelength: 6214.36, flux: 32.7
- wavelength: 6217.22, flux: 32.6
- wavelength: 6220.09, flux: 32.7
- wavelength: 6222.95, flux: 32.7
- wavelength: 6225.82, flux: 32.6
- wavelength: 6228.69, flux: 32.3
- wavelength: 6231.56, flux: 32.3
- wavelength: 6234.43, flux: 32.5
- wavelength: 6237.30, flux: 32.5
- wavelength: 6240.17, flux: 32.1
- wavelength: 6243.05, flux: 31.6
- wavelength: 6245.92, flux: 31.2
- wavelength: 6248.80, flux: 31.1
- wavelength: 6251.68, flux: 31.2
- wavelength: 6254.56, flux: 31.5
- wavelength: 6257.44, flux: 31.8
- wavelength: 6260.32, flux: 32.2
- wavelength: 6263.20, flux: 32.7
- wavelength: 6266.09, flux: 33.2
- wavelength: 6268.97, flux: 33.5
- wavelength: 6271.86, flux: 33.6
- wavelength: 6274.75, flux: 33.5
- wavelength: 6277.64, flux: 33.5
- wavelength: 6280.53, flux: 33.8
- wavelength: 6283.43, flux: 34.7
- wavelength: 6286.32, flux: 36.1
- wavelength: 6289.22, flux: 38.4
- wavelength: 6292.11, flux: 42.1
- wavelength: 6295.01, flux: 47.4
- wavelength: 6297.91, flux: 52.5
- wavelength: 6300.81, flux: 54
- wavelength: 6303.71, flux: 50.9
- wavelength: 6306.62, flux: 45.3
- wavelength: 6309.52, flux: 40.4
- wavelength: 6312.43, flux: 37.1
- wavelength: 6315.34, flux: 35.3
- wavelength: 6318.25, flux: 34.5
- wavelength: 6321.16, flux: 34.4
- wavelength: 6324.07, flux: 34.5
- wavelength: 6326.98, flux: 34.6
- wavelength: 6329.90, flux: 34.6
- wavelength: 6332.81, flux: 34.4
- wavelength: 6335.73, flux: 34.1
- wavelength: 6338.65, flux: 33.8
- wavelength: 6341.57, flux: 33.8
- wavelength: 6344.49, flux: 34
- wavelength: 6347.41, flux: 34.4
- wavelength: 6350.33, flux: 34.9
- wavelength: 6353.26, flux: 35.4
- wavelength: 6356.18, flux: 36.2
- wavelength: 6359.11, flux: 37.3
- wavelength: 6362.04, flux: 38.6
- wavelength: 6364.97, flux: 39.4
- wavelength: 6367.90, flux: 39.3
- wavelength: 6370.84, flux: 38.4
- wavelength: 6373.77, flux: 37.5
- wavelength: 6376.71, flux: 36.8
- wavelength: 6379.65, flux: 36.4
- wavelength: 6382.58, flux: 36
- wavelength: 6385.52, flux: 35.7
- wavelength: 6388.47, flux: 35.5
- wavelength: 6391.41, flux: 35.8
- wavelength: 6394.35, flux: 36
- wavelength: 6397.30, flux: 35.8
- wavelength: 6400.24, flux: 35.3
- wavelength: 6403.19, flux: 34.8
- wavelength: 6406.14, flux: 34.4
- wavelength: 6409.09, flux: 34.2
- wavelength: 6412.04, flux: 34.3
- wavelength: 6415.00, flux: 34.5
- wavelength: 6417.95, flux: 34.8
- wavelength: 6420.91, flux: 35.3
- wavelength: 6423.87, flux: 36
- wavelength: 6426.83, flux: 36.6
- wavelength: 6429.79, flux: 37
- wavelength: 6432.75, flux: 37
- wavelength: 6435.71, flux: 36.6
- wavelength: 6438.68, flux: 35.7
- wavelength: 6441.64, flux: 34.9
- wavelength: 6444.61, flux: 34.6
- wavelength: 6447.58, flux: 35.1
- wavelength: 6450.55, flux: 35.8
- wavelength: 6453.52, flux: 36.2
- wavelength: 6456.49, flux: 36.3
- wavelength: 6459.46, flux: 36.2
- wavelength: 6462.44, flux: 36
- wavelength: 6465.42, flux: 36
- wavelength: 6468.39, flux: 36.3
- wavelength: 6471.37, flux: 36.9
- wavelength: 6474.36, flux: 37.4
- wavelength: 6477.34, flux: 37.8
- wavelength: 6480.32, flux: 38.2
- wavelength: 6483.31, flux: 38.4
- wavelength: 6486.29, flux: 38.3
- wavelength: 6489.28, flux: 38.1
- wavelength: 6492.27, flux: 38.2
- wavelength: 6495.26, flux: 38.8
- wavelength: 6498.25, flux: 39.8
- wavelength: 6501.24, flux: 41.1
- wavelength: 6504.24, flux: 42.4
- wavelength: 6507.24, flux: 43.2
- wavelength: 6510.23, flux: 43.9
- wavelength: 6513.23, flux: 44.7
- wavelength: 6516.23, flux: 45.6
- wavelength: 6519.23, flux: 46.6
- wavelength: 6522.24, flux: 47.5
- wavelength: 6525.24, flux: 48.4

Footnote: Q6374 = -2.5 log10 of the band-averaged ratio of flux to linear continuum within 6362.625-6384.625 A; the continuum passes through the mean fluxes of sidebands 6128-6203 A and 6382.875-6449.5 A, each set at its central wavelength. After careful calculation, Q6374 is -0.08 mag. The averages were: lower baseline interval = 33.3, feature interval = 37.7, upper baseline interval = 35.5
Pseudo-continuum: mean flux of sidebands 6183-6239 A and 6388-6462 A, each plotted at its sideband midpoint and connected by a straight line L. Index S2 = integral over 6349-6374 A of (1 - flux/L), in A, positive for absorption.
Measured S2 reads -1.9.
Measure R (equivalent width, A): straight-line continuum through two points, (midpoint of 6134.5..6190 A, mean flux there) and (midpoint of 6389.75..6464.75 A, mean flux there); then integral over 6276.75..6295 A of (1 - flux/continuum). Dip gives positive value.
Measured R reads -1.61 A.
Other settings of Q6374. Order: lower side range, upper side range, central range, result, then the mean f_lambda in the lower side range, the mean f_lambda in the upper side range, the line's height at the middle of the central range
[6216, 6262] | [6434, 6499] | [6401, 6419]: 0.04 mag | 32.1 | 36.9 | 35.7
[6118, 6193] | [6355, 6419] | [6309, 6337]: 0.01 mag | 33.3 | 36.2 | 35.4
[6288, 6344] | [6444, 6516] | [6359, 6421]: 0.08 mag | 39.5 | 38.5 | 39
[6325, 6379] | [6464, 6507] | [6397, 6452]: 0.06 mag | 36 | 38.6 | 37.4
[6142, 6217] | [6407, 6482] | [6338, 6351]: 0.02 mag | 33.2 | 36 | 34.9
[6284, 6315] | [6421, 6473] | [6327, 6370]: 0.15 mag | 43.8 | 36.1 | 41.2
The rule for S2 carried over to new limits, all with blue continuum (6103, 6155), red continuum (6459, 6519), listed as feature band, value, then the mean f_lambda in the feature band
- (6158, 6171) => 0.9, 32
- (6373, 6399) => 1.3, 36.1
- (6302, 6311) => -2.2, 45.7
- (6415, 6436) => 1.4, 36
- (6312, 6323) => 0.5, 35.1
